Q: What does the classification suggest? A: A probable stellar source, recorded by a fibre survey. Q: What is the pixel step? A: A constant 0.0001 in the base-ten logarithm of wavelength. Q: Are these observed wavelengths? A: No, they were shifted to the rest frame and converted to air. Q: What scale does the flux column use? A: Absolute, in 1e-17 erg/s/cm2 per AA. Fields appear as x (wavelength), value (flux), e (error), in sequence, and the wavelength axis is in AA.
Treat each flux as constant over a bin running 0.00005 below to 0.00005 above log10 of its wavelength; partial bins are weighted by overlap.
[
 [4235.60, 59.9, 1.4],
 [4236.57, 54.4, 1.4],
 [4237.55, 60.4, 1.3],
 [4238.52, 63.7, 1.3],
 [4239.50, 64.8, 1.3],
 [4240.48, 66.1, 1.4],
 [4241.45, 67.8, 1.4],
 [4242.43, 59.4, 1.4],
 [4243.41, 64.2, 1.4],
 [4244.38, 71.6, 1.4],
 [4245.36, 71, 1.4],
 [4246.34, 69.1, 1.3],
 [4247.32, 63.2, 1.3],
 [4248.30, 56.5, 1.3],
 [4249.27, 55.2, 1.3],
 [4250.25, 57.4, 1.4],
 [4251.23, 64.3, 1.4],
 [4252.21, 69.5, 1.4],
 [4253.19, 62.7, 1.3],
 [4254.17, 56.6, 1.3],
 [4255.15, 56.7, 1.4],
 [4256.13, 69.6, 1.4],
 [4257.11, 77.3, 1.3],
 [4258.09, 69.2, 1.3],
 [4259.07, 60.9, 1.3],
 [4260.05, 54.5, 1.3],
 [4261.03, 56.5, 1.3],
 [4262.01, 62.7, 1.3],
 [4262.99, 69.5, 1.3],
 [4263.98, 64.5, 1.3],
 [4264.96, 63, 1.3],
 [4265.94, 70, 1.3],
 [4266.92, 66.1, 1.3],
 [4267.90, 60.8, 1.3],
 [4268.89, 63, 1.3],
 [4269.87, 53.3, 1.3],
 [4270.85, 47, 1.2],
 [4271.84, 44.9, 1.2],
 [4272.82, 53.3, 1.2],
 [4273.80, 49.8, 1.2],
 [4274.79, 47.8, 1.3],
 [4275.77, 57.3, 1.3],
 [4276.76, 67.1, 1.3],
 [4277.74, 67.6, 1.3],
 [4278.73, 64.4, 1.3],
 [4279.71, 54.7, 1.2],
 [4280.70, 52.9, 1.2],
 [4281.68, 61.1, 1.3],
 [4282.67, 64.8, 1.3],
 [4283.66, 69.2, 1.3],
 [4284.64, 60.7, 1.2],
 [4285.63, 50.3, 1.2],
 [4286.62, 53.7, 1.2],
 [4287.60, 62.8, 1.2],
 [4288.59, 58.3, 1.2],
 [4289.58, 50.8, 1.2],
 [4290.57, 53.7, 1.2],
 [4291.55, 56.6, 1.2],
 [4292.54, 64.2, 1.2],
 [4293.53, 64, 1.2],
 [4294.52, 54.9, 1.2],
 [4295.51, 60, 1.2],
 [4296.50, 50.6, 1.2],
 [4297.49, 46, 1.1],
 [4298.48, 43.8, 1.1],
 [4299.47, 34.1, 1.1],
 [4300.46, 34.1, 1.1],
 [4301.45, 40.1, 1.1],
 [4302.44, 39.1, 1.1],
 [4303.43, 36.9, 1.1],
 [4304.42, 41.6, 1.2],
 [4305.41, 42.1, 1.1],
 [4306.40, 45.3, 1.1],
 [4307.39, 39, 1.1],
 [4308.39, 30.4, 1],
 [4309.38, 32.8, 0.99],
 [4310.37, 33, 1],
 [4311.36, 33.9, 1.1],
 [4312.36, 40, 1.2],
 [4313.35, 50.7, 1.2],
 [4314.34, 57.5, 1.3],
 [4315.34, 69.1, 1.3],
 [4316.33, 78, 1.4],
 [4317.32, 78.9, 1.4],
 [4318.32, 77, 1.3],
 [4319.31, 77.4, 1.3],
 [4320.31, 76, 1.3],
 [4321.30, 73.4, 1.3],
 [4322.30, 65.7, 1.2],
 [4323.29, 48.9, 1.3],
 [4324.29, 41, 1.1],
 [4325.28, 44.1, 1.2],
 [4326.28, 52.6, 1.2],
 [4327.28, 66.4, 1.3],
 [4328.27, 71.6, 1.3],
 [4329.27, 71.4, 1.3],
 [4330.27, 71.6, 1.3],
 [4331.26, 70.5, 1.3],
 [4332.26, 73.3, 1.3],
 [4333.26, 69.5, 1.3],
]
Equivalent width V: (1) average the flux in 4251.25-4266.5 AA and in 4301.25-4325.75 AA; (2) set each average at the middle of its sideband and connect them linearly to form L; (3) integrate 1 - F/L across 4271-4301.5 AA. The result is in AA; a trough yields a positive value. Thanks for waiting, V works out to 1.7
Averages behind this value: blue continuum 64.2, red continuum 51.9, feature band 54.7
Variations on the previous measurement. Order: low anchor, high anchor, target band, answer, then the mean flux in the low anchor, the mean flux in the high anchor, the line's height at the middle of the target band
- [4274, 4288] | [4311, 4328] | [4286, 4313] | 6.3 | 59.4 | 61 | 60.1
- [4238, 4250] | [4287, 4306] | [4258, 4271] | -0.7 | 64.2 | 49.2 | 58.4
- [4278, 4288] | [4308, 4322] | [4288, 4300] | 1.2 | 59.6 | 58.1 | 59.1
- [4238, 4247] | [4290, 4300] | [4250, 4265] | -0.3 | 66.3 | 52.7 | 62.4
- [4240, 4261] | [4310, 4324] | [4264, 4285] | 1.3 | 63.8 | 61.3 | 62.9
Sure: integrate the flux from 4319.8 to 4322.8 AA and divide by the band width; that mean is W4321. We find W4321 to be 71.7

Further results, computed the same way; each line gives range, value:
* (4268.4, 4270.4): 58.1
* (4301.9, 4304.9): 39.2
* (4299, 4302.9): 36.9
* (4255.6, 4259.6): 69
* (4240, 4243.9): 64.5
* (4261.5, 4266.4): 65.9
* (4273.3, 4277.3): 55.7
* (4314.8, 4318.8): 75.5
